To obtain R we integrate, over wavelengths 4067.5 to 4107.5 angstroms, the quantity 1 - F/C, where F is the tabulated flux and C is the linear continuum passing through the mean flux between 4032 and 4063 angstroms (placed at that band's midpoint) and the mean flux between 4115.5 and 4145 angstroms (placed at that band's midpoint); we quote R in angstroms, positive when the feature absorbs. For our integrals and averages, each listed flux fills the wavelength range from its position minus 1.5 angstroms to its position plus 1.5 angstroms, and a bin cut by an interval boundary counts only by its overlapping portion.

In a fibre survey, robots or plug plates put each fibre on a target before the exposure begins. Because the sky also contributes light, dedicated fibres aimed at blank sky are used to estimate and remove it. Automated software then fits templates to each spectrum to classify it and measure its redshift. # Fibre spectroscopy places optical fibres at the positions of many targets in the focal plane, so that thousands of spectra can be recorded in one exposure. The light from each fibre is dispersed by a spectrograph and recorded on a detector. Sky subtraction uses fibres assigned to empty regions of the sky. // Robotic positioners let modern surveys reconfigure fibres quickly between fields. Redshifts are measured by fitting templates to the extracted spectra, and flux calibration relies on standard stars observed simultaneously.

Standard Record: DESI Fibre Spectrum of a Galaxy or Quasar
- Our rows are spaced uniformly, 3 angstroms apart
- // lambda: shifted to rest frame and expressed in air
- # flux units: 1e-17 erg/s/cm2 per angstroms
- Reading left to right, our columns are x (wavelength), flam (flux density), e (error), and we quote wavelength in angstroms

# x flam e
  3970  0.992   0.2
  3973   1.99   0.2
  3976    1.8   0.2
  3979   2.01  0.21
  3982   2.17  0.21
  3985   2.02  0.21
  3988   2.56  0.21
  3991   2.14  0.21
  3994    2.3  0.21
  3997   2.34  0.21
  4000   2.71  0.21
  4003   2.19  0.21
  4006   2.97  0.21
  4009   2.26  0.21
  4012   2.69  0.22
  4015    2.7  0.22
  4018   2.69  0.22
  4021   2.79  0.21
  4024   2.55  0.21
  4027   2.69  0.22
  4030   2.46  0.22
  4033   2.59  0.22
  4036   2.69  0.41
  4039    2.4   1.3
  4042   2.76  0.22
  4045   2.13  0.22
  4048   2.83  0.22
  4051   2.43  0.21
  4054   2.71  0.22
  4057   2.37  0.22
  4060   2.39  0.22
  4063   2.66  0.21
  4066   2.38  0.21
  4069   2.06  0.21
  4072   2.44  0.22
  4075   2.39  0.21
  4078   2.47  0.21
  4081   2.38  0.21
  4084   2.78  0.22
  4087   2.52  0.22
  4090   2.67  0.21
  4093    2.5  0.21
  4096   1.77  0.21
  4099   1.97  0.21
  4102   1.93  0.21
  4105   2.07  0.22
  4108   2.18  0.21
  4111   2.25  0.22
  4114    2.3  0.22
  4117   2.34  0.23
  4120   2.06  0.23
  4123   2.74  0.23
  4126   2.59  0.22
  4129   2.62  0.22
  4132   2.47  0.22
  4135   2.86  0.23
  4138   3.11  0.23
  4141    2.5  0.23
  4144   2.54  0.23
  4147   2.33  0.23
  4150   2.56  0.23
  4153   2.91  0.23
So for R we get 4.0 angstroms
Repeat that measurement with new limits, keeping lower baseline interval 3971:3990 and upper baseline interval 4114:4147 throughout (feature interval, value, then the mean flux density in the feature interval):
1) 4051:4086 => -1.5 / 2.46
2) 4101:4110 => 1.4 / 2.08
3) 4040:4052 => -1.3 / 2.54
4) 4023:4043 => -3.1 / 2.59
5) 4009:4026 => -3.6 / 2.65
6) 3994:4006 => -1.9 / 2.47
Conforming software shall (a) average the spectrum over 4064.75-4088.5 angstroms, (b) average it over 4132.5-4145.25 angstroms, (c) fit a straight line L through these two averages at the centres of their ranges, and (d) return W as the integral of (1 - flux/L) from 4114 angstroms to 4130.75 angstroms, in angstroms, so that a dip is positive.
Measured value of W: 1.3 angstroms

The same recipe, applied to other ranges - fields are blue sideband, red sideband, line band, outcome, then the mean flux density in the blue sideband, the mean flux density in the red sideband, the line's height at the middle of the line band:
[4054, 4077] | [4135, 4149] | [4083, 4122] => 4.07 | 2.41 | 2.64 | 2.52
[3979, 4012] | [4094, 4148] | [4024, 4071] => -2.73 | 2.36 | 2.37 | 2.37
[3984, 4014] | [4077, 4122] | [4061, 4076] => -0.37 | 2.43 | 2.28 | 2.33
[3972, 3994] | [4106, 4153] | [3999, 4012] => -2.21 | 2.11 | 2.51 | 2.17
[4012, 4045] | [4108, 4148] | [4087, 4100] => 1.39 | 2.61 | 2.51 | 2.54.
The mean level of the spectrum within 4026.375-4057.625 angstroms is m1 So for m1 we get 2.55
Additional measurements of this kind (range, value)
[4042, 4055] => 2.54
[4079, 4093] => 2.57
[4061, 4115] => 2.32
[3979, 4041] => 2.49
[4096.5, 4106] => 1.96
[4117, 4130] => 2.48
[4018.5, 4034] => 2.62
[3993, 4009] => 2.49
